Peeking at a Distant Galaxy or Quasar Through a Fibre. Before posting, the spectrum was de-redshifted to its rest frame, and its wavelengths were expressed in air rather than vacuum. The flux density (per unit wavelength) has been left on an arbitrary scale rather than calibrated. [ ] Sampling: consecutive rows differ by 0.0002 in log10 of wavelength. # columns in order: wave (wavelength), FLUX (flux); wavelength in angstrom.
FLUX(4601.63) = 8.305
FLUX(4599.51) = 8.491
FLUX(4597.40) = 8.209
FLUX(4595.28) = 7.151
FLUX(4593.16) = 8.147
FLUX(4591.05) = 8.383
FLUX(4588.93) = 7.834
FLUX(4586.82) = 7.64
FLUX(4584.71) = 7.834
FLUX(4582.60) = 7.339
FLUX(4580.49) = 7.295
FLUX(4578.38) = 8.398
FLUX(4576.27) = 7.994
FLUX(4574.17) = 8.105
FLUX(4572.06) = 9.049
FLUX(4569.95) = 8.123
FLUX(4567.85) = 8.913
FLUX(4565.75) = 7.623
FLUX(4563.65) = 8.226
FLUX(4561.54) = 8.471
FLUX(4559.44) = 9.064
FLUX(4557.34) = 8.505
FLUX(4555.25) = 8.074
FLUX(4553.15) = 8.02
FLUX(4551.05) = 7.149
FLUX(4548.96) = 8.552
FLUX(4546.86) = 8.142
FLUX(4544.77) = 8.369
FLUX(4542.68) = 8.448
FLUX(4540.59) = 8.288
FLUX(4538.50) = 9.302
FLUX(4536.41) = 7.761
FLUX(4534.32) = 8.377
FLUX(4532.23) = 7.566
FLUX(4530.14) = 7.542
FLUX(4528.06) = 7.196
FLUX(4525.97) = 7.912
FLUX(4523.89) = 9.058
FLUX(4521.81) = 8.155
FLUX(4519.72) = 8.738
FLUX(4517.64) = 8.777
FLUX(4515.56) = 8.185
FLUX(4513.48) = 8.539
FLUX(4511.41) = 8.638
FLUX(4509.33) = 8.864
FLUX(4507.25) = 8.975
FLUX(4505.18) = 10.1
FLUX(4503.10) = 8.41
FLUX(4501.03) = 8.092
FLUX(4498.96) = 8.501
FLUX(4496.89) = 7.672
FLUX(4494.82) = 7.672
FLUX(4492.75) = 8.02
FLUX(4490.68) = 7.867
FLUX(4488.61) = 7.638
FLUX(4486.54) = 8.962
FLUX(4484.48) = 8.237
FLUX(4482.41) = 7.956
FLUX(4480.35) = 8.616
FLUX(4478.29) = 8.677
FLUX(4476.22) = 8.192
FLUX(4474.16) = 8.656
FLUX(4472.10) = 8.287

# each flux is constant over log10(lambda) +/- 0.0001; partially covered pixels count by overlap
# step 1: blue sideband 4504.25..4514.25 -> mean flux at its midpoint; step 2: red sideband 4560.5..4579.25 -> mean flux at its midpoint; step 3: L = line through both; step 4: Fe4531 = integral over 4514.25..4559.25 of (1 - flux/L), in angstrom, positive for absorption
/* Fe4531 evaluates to 2.5 angstrom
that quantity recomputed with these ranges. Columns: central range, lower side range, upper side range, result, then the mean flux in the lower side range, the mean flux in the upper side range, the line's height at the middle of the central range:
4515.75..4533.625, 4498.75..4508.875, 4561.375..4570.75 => 1.1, 8.85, 8.26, 8.65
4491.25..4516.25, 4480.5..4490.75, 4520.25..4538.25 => -1.1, 8.2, 8.02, 8.13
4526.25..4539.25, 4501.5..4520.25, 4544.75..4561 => 0.9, 8.78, 8.24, 8.5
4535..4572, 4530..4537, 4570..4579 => -1.0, 7.84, 8.35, 8.09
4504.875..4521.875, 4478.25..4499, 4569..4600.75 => -1.4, 8.12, 8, 8.09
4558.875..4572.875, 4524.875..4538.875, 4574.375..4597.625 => -1.1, 7.89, 7.84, 7.86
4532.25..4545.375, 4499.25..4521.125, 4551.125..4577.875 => 0.2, 8.71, 8.3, 8.5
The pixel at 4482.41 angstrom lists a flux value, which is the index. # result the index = 7.956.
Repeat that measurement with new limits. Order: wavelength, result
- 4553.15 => 8.02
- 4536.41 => 7.761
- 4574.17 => 8.105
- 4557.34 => 8.505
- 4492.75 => 8.02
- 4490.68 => 7.867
